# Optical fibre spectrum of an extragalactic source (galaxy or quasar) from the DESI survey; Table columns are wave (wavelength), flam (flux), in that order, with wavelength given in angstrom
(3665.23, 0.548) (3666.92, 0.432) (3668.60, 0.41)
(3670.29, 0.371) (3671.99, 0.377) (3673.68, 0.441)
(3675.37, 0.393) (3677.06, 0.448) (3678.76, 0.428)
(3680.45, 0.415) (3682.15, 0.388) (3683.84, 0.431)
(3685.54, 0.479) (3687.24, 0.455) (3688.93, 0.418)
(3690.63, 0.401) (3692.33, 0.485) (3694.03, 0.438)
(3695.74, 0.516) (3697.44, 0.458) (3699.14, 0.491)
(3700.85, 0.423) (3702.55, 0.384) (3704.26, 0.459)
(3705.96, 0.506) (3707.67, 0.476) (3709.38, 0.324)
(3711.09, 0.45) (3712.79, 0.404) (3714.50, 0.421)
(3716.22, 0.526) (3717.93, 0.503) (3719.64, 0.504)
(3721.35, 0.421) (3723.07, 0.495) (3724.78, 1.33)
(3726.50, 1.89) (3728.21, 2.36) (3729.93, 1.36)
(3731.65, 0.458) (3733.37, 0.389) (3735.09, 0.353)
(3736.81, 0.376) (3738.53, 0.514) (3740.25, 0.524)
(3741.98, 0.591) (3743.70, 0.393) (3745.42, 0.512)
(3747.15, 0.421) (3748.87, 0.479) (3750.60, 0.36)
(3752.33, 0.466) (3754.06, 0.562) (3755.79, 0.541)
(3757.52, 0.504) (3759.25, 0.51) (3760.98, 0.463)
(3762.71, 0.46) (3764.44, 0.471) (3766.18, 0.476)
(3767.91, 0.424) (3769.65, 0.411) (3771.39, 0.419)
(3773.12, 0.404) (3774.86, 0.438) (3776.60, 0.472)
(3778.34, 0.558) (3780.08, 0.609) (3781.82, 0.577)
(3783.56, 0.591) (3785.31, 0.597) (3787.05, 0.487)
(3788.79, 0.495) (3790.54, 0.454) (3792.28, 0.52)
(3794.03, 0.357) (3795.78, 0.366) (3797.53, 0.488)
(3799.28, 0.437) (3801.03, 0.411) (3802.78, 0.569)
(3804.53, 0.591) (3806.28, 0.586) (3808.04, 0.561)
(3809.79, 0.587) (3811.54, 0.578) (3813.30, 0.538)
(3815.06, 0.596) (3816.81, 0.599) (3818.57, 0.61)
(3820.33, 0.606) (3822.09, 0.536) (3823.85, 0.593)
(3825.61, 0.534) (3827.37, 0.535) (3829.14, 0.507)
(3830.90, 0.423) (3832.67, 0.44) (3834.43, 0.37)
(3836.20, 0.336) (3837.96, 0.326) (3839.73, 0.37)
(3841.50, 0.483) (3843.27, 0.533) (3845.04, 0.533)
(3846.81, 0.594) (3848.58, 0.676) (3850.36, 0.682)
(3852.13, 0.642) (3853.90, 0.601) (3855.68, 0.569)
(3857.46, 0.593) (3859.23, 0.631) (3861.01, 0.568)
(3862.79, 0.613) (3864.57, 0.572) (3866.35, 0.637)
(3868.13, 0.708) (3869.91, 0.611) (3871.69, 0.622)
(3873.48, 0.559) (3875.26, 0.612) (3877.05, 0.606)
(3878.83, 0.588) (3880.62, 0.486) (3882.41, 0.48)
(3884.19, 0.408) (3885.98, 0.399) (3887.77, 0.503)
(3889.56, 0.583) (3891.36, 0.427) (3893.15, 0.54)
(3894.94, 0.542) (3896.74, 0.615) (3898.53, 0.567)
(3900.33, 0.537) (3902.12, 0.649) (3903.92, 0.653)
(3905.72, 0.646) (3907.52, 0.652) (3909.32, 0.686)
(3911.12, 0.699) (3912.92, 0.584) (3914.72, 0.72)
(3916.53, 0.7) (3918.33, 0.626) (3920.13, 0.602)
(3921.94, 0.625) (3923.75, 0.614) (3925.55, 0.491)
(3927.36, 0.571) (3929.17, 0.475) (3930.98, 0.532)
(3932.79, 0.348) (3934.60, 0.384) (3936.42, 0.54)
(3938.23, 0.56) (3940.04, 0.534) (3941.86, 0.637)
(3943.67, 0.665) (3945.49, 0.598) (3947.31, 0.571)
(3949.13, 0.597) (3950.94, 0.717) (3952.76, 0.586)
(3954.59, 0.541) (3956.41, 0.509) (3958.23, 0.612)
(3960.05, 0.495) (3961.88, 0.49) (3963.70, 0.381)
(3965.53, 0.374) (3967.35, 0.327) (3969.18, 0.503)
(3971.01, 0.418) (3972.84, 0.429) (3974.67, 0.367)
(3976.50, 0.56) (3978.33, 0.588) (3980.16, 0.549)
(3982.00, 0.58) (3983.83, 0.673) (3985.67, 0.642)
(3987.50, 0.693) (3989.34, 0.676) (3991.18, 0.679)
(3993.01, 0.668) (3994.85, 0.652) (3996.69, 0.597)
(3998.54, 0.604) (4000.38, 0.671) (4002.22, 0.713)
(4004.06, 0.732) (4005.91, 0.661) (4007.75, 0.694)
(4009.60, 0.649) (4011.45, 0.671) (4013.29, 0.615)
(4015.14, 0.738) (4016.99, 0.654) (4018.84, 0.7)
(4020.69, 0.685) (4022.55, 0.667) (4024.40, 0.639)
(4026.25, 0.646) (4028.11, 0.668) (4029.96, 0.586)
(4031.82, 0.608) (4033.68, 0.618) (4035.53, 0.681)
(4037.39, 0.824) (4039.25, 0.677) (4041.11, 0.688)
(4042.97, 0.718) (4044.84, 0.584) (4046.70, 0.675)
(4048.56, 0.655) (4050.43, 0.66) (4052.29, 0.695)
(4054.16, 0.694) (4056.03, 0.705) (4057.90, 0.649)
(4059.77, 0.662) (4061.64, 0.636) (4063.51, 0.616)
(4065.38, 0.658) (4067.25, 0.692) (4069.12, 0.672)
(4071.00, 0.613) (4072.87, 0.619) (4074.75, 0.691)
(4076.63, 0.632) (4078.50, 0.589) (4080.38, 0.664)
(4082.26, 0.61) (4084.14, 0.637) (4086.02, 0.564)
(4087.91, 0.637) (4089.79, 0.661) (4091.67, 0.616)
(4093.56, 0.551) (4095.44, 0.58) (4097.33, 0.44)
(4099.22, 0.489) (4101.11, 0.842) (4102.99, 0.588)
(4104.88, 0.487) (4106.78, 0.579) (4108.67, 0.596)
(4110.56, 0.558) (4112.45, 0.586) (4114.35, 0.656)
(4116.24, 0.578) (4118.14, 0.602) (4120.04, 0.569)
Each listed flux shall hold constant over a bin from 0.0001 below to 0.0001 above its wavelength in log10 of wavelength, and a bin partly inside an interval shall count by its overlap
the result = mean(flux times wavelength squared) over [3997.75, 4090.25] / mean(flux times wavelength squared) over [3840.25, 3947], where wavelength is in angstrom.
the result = 1.23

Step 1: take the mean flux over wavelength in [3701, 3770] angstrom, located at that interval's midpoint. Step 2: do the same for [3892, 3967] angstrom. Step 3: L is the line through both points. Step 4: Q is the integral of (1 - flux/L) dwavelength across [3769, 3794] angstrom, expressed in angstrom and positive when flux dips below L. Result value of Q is 3.6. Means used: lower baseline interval 0.586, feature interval 0.498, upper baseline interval 0.57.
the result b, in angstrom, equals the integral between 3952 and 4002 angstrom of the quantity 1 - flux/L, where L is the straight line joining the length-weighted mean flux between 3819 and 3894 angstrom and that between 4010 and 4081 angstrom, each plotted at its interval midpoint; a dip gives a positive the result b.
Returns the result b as 5.3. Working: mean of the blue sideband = 0.539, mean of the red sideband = 0.662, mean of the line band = 0.553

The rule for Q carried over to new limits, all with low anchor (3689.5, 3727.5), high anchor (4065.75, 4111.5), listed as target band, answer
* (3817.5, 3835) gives 1.8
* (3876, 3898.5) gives 2.6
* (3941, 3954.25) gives -0.6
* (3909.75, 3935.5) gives 0.8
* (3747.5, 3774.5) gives 5.2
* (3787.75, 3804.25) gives 3.3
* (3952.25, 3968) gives 3.1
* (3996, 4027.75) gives -3.5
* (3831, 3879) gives 2.2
